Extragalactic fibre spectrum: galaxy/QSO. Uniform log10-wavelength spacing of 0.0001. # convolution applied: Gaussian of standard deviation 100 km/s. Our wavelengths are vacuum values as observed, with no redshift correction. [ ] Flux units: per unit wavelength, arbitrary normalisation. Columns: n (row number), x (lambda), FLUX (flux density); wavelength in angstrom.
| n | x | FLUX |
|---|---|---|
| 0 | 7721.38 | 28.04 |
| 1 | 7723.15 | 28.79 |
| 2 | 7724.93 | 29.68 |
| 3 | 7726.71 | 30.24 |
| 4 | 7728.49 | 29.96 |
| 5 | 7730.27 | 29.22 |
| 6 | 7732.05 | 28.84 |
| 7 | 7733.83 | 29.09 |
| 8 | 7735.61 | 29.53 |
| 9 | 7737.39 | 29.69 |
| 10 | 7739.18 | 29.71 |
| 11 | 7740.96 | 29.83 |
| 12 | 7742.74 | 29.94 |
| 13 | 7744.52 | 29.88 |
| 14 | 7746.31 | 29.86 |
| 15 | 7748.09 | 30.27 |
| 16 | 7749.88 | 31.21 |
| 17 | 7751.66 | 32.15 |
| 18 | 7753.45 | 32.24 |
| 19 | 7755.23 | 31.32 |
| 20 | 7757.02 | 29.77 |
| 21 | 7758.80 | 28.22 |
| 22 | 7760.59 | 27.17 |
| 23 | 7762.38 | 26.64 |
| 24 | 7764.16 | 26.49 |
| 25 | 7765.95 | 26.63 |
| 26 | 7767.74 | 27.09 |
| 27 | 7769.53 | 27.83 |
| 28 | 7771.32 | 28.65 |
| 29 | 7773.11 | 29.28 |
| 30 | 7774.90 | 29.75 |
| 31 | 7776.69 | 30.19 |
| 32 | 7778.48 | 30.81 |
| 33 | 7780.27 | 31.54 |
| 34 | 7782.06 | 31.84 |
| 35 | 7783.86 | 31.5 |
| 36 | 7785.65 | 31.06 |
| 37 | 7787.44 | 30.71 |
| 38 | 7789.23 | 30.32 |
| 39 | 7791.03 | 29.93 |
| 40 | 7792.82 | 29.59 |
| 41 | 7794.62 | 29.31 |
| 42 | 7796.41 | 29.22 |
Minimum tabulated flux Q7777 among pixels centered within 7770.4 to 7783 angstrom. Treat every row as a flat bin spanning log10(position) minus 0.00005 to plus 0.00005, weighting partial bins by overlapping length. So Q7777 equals 28.65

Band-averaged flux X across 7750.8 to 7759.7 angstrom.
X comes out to 30.7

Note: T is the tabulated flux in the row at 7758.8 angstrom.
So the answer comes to 28.22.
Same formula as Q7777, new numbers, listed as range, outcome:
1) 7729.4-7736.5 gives 28.84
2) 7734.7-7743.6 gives 29.53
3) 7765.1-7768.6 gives 26.63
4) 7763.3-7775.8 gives 26.49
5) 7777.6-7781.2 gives 30.81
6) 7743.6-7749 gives 29.86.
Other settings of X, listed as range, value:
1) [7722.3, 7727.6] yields 29.6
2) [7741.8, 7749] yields 30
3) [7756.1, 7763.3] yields 28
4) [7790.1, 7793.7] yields 29.7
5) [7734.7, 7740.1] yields 29.6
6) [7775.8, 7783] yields 31.1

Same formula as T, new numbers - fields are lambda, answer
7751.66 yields 32.15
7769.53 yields 27.83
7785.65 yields 31.06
